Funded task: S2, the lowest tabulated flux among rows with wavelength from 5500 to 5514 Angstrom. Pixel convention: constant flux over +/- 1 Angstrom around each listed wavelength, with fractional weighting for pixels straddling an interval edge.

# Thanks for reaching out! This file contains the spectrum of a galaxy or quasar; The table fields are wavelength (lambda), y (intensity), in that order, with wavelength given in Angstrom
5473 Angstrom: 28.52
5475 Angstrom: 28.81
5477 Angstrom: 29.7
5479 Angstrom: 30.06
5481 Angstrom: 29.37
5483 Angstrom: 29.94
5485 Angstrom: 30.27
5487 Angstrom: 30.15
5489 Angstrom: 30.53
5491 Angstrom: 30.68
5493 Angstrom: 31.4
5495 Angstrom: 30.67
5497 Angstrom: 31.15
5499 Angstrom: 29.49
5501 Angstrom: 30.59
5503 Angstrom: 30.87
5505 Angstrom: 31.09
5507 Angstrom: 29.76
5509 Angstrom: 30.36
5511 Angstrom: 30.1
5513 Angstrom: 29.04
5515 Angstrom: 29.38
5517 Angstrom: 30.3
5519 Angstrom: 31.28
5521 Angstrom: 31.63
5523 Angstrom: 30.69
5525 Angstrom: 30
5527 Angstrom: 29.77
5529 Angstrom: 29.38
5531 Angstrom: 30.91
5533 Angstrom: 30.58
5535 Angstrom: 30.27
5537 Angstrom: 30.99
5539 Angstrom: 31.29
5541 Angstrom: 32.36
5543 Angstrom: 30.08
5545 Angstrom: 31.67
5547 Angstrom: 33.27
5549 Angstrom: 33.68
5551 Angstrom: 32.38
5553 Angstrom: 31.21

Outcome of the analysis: 29.04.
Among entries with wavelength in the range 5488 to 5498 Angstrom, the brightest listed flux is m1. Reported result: 31.4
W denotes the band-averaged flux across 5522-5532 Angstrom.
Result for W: 30.1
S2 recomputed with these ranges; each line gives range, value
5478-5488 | 29.37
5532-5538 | 30.27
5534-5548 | 30.08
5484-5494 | 30.15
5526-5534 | 29.38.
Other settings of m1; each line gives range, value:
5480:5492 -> 30.68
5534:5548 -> 33.27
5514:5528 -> 31.63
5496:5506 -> 31.15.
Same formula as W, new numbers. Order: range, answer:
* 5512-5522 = 30.3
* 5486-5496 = 30.7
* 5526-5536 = 30.2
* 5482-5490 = 30.2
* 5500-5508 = 30.6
